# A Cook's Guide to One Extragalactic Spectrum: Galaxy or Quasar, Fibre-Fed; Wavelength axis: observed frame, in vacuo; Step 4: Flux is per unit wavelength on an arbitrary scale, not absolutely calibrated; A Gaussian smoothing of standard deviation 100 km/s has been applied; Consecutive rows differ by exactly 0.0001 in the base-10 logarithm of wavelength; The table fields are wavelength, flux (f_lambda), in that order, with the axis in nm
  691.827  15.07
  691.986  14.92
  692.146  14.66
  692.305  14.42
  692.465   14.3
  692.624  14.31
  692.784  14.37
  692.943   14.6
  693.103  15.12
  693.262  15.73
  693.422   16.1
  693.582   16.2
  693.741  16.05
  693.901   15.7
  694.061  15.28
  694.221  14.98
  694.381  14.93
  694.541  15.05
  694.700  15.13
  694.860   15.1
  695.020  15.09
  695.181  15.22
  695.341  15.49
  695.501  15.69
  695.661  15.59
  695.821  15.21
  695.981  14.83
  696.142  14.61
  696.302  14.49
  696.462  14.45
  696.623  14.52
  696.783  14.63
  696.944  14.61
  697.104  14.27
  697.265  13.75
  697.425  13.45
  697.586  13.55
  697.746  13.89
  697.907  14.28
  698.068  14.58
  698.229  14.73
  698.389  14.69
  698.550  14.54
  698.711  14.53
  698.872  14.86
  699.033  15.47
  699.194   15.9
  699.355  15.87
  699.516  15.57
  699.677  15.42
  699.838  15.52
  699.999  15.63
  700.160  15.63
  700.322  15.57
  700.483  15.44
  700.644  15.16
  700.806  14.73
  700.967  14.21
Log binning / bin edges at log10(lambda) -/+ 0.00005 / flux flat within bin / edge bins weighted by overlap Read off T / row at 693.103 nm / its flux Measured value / 15.12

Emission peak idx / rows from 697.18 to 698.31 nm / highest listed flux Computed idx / 14.73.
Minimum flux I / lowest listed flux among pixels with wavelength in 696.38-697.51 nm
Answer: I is 13.45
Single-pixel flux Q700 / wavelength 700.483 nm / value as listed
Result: 15.44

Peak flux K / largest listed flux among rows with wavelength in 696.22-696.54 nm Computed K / 14.49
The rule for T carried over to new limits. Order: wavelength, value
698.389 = 14.69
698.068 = 14.58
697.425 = 13.45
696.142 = 14.61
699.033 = 15.47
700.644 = 15.16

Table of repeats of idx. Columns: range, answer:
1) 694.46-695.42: 15.49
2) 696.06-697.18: 14.63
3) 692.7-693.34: 15.73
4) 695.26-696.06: 15.69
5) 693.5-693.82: 16.2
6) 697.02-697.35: 14.27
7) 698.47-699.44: 15.9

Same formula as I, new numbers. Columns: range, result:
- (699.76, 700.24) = 15.52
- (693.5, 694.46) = 14.93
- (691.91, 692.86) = 14.3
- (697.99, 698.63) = 14.54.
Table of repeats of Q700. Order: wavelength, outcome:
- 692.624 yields 14.31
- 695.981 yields 14.83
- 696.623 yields 14.52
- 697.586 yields 13.55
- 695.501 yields 15.69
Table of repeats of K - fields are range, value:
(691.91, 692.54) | 14.92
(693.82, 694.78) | 15.7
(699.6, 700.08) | 15.63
